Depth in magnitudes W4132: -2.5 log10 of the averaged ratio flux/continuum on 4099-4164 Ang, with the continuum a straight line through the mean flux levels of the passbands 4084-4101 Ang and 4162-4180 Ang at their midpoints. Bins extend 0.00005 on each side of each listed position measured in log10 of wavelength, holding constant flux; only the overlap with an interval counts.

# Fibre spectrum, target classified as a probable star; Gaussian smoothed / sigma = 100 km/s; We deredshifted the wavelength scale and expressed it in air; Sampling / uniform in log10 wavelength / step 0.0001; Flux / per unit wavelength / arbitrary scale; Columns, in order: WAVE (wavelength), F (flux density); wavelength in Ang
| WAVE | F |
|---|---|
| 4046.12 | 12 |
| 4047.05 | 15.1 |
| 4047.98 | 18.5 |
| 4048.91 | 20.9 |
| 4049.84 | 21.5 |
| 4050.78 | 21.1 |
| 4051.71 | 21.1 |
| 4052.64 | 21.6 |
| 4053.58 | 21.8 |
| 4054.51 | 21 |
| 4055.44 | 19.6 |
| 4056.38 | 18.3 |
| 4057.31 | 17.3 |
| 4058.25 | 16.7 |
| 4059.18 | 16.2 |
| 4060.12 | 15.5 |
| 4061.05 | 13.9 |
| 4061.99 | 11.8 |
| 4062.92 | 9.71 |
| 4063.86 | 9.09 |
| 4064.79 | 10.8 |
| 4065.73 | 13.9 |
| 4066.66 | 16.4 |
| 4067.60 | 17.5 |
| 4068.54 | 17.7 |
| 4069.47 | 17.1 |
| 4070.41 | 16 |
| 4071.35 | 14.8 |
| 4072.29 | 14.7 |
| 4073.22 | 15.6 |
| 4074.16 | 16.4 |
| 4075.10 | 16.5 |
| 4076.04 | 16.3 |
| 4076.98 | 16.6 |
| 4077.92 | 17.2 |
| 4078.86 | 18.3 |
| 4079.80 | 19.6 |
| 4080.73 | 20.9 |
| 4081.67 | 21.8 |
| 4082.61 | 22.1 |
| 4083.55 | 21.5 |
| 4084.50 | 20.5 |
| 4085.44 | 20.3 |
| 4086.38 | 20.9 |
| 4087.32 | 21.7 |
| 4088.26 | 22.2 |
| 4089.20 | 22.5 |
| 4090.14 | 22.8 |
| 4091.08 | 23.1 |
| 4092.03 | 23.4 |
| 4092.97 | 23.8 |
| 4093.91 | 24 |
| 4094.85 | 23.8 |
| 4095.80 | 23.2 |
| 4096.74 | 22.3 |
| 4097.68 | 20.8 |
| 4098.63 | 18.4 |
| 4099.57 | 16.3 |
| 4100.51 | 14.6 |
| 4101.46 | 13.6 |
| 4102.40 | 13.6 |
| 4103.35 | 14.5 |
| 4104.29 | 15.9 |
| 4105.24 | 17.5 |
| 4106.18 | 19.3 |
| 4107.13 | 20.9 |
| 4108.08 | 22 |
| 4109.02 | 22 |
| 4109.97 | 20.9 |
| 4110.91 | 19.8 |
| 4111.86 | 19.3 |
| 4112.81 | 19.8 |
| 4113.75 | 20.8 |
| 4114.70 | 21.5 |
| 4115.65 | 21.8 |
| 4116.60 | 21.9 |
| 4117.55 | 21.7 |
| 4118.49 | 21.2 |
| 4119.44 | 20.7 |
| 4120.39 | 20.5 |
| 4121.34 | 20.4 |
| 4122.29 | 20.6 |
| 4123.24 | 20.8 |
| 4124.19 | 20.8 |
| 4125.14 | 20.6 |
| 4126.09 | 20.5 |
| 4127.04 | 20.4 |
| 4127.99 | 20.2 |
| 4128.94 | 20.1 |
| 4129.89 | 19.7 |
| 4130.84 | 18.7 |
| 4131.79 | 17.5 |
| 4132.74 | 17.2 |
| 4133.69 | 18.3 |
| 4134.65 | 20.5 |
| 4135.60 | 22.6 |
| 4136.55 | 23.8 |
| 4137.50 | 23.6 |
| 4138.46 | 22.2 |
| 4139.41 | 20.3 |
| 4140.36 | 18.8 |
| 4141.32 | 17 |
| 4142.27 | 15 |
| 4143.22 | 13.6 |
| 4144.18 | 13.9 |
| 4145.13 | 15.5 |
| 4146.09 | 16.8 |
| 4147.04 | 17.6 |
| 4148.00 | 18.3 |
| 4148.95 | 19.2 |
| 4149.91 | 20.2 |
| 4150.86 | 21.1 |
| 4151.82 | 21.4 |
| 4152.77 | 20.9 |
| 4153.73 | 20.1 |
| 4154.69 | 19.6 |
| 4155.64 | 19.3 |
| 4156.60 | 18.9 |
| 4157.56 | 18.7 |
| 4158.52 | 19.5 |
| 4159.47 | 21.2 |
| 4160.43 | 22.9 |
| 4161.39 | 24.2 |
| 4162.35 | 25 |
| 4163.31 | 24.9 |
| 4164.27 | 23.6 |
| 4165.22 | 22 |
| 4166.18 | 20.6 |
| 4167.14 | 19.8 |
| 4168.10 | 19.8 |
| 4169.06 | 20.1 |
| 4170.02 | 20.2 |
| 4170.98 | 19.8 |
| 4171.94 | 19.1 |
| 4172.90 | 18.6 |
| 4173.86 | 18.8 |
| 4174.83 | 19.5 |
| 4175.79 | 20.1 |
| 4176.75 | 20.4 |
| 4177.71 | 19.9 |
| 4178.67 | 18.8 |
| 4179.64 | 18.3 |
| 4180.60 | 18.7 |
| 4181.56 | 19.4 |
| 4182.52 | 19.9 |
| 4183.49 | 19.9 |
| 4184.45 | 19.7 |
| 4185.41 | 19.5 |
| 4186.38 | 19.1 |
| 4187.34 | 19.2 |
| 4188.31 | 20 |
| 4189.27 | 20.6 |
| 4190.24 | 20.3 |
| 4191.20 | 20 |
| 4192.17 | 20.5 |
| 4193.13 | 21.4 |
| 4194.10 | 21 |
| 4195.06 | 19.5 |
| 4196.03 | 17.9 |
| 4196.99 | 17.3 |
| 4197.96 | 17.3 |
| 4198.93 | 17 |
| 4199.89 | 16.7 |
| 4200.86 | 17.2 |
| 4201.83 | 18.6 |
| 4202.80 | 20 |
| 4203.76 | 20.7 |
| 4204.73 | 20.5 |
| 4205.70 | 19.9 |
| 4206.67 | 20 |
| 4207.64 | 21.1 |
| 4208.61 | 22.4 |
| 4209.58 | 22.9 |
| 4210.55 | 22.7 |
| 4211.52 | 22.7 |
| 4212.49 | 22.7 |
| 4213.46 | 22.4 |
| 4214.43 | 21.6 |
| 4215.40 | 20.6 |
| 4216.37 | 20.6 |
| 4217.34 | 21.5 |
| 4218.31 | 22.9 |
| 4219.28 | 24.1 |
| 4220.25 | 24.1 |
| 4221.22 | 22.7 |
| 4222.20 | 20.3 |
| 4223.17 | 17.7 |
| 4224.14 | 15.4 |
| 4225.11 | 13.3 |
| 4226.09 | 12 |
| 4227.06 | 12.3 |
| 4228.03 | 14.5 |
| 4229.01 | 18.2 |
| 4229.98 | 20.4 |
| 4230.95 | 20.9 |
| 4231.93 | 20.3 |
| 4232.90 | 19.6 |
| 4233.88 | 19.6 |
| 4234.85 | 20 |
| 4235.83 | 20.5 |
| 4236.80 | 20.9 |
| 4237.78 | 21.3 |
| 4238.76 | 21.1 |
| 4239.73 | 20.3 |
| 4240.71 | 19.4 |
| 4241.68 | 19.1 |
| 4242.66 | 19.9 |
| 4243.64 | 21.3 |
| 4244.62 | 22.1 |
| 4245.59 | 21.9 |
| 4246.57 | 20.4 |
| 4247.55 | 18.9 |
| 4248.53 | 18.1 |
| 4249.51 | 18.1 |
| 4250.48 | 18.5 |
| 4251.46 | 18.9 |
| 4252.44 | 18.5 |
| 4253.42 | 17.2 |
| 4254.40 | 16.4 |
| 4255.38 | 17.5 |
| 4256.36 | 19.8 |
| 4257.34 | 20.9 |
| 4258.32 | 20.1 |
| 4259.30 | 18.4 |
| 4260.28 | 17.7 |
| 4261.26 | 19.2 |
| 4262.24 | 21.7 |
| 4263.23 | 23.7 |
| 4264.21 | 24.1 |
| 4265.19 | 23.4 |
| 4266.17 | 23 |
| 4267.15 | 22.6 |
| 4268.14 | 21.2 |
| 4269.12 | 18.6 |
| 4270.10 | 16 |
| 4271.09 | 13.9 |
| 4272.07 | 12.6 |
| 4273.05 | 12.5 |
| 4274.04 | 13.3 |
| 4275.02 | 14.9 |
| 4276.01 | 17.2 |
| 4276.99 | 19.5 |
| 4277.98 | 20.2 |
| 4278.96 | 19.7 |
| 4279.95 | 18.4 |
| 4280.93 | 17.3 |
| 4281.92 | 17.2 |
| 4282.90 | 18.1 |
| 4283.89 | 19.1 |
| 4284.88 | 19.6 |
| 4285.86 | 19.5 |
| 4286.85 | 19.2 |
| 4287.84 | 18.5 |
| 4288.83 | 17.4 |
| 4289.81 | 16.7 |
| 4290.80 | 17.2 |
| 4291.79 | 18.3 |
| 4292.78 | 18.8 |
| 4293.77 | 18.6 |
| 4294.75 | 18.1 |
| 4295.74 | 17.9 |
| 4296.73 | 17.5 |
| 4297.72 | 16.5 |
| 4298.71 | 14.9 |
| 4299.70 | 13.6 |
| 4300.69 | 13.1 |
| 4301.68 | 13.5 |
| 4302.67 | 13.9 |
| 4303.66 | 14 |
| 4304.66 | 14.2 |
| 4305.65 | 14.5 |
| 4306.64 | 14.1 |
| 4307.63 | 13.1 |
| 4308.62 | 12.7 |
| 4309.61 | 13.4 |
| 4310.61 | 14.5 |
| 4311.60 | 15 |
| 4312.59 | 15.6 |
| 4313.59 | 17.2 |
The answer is 0.07 mag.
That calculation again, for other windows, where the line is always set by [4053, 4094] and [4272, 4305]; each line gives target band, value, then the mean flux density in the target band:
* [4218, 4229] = -0.05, 18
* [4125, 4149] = -0.07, 18.9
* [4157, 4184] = -0.17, 20.5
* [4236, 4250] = -0.18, 20.2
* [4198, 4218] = -0.19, 20.5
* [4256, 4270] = -0.22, 20.9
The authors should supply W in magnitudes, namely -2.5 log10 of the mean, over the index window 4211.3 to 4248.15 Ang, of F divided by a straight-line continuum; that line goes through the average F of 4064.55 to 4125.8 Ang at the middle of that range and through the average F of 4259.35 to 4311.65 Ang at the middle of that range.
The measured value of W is -0.116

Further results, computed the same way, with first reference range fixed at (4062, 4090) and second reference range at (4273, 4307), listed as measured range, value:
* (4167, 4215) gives -0.16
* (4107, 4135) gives -0.17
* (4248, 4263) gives -0.11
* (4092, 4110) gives -0.12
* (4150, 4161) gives -0.18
